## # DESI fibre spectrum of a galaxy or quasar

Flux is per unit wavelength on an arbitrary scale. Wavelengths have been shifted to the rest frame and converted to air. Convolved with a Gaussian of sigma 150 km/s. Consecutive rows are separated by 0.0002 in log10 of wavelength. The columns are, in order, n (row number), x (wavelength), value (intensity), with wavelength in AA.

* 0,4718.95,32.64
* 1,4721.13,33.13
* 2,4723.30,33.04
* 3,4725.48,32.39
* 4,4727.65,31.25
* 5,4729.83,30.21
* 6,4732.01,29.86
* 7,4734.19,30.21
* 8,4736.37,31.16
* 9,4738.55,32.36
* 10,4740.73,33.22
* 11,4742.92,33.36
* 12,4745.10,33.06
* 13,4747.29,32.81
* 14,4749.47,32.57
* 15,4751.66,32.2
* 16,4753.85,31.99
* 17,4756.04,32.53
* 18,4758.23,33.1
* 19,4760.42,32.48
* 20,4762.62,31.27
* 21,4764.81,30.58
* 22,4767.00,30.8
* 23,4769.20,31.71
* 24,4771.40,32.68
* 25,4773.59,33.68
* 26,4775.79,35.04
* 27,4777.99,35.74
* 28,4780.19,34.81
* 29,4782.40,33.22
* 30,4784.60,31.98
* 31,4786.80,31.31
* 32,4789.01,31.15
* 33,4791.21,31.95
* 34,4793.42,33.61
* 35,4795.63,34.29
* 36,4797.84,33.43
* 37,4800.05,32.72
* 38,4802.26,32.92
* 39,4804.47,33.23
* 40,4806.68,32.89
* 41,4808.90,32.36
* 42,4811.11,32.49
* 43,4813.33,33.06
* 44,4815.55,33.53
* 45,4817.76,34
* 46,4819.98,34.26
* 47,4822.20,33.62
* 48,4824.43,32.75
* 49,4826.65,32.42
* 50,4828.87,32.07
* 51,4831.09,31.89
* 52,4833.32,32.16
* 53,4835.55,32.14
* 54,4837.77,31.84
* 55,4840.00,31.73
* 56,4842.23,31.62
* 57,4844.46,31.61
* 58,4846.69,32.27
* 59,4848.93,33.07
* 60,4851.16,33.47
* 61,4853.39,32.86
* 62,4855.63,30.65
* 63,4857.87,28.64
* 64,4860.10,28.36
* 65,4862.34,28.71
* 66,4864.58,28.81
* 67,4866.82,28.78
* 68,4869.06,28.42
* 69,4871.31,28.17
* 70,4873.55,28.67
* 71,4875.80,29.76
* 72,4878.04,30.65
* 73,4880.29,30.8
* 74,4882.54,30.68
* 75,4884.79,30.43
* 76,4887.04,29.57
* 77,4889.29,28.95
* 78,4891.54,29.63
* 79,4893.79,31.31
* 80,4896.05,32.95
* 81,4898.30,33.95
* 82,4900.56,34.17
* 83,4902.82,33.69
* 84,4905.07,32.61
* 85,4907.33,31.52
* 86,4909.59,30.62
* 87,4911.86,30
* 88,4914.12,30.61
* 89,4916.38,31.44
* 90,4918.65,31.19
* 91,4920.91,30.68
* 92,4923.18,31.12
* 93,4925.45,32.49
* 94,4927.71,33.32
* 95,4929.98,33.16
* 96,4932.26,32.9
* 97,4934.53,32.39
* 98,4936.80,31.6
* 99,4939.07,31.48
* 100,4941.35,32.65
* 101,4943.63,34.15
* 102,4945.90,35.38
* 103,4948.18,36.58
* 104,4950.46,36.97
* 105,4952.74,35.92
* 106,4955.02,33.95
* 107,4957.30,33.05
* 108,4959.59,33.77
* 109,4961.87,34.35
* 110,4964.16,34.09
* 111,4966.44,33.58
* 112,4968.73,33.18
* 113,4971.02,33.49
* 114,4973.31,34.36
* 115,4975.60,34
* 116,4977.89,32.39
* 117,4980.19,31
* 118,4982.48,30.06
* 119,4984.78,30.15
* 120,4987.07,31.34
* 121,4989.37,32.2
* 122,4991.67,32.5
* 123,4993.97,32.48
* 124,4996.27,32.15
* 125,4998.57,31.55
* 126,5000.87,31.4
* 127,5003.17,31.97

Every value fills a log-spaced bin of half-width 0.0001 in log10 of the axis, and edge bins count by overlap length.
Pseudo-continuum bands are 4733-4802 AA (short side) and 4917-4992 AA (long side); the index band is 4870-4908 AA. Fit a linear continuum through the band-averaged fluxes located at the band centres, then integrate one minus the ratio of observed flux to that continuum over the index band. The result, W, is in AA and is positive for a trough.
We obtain 2.1 AA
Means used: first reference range 32.6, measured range 31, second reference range 33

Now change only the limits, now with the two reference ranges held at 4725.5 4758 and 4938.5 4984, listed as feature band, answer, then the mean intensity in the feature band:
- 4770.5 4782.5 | -0.8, 34.3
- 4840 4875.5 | 2.8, 30.3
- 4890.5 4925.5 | 1.6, 31.7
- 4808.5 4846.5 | 0.1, 32.6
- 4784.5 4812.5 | -0.2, 32.7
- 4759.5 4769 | 0.2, 31.3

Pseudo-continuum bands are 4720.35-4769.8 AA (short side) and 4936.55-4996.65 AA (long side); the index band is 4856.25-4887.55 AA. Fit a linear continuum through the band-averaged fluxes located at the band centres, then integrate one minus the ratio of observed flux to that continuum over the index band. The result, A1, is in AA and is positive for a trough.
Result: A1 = 3.22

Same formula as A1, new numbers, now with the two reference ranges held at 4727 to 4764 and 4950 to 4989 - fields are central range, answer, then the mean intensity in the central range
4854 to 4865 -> 1.1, 29.2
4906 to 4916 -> 0.6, 30.8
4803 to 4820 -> -0.4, 33.2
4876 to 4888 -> 0.9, 30.4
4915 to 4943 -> 0.8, 32.1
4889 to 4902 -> 0.3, 32.1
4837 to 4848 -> 0.2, 31.8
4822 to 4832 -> 0.0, 32.5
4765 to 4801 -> -0.9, 32.9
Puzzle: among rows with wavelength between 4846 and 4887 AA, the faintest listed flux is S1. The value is 28.17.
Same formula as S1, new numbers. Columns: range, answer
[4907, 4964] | 30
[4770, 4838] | 31.15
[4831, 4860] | 28.64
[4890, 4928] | 29.63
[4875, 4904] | 28.95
